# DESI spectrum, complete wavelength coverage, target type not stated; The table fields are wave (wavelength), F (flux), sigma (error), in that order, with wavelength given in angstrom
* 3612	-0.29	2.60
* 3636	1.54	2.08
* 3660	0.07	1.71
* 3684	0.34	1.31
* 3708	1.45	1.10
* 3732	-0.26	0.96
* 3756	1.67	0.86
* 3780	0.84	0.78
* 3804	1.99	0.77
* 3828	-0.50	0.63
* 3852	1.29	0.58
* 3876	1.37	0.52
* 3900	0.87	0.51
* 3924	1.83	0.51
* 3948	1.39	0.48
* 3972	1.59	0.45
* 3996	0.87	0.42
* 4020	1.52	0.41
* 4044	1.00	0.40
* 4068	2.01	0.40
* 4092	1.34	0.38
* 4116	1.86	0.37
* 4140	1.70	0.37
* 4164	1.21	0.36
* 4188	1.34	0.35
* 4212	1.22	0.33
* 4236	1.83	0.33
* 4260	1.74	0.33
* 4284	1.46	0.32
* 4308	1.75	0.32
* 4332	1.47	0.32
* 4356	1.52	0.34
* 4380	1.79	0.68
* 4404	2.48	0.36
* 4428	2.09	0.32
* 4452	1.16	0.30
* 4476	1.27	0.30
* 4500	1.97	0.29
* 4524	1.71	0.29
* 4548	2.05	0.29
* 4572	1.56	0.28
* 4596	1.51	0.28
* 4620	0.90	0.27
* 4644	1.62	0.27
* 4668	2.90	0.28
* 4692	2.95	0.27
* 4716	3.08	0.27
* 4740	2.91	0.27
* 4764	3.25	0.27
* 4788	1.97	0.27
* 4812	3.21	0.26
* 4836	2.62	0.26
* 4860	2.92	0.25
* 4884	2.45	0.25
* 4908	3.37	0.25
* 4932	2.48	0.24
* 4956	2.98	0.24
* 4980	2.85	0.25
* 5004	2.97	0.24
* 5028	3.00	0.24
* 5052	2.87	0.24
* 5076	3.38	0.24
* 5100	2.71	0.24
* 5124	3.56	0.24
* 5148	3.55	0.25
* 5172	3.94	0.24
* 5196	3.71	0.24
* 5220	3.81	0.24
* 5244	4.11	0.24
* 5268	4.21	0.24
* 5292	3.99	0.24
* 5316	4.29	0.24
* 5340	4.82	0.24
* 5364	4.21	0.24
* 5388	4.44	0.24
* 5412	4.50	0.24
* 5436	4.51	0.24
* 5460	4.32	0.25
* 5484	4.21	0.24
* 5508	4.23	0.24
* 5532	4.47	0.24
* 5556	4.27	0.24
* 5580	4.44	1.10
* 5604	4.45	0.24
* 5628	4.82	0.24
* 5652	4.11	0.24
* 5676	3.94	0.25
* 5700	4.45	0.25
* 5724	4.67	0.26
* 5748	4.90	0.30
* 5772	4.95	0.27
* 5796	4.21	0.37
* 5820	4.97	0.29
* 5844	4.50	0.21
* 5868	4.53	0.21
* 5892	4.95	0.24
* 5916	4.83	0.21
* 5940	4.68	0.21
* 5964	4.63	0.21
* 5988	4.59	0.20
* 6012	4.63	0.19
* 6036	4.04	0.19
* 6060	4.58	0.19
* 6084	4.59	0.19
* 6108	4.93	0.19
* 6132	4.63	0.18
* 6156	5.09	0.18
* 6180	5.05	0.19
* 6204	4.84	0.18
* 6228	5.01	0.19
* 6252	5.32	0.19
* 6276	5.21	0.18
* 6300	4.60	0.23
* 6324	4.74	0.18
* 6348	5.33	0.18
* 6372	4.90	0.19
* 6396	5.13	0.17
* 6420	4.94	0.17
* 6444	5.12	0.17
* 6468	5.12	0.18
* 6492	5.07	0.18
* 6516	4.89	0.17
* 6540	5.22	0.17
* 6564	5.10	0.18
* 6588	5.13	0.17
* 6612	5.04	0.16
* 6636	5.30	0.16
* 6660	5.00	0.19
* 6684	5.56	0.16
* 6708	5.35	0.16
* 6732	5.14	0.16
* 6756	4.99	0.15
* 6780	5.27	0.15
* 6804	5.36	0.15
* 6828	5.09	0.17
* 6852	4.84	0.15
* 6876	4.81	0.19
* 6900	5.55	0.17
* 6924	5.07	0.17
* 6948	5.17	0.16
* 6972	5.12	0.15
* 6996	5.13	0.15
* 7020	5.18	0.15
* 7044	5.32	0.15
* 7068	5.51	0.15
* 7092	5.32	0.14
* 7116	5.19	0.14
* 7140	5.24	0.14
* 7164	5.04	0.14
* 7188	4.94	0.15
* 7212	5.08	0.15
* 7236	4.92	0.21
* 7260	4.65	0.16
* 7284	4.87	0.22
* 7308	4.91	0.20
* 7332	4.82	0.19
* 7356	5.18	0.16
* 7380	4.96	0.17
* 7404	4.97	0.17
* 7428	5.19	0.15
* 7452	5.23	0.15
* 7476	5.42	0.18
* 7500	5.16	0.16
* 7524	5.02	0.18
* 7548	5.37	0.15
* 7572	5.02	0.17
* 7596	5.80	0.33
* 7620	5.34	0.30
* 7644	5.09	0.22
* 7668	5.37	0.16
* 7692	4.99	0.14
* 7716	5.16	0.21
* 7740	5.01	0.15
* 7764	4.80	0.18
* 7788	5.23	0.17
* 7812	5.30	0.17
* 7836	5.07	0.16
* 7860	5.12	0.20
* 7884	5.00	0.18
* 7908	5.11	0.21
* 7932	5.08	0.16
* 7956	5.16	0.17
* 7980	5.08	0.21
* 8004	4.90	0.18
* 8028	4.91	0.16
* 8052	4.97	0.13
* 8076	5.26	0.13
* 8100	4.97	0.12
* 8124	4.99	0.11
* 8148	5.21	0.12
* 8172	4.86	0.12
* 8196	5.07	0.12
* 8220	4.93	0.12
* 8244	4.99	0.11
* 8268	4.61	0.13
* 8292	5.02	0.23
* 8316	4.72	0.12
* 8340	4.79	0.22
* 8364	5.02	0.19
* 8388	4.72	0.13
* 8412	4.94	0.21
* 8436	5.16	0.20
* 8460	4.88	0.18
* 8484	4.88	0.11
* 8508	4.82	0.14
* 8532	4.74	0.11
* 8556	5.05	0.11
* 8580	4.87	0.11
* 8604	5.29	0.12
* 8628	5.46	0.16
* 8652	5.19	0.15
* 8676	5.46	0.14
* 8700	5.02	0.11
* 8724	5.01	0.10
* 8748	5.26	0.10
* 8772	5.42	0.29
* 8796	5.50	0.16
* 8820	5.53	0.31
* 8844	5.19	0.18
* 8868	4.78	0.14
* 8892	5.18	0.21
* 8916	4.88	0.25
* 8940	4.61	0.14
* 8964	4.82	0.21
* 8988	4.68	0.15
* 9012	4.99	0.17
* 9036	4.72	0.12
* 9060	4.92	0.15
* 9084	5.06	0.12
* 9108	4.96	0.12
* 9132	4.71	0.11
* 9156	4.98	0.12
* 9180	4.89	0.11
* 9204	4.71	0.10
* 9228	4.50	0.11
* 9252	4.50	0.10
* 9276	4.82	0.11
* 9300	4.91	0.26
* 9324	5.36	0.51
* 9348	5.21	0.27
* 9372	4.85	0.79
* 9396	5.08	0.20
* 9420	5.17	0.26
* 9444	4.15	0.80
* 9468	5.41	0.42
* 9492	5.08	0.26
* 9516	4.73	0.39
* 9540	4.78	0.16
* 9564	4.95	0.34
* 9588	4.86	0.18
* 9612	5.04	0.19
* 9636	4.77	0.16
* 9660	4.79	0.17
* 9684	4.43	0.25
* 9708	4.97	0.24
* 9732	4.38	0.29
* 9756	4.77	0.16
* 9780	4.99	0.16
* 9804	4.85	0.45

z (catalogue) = 0.16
